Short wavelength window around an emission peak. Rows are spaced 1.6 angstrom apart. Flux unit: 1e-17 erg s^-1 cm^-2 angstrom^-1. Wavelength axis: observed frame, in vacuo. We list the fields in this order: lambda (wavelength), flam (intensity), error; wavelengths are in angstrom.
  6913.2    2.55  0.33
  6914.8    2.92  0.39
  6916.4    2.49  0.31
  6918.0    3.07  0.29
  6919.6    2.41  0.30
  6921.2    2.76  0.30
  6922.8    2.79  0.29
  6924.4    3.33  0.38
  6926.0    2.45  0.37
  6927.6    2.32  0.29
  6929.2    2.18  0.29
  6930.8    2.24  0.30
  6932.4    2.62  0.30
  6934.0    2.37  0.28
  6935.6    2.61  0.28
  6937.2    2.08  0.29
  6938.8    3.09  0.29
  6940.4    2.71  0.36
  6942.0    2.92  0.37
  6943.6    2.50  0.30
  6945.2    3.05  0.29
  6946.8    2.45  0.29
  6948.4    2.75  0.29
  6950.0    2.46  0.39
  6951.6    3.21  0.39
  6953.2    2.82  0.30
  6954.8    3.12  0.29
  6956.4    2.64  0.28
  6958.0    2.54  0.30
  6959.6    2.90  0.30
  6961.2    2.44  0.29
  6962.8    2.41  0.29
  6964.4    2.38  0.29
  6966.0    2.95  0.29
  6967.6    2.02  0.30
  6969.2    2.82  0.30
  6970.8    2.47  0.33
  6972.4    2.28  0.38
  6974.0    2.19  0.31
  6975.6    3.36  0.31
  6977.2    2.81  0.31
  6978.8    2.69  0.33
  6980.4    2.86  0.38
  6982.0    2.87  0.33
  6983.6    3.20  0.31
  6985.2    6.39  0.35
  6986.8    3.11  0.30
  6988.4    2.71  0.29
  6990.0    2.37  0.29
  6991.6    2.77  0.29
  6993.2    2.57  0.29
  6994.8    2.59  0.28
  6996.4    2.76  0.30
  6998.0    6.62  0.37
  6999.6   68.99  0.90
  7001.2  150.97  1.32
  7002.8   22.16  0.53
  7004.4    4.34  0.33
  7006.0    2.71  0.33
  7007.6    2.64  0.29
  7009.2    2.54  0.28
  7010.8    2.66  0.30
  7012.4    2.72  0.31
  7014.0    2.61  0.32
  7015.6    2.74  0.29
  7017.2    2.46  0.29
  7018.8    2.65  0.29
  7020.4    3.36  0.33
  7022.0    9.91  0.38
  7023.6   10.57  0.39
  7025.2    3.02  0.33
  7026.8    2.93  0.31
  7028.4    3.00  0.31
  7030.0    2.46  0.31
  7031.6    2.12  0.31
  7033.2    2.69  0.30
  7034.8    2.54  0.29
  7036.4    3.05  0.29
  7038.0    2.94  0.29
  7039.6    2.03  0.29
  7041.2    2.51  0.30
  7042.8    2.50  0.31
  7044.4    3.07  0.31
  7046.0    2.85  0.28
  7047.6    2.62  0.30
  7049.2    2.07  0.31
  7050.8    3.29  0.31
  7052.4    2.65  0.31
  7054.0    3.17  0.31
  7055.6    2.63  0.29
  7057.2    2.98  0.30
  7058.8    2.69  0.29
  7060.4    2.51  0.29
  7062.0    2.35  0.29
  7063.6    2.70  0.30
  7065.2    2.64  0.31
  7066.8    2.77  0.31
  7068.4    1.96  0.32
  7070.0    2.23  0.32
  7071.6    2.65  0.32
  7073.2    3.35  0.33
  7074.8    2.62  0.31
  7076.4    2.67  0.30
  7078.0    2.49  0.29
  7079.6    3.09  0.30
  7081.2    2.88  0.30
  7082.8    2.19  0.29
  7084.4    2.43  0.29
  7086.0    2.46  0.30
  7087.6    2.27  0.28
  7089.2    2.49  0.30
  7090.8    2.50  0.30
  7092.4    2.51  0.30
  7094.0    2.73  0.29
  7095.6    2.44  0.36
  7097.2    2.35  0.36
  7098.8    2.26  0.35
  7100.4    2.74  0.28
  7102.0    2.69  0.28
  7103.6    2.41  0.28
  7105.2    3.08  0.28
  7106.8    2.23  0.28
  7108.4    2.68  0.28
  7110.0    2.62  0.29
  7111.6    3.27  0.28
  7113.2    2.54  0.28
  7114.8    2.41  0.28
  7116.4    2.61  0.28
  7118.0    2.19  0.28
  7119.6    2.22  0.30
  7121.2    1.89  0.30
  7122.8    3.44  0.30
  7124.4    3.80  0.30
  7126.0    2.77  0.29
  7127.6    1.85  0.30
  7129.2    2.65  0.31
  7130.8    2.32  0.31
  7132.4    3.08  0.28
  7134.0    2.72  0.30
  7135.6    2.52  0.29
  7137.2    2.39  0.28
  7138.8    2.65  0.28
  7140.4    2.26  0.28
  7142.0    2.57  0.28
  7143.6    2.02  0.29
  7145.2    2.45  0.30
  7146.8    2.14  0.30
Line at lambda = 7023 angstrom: [N II]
